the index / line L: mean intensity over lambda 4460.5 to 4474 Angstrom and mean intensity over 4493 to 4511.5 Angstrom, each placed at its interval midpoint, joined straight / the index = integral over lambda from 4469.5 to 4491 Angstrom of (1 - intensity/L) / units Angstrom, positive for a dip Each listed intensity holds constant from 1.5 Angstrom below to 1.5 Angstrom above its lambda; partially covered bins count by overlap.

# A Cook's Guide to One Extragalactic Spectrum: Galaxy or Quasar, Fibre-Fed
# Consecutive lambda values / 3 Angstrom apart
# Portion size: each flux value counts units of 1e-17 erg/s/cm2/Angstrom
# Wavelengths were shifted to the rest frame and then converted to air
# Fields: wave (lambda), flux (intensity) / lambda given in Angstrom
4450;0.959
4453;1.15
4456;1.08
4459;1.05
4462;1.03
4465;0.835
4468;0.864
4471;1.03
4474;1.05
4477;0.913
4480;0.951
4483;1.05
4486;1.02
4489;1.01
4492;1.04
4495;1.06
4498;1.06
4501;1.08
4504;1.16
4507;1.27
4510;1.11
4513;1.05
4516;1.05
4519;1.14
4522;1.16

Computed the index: 0.2 Angstrom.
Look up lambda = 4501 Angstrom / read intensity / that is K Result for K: 1.08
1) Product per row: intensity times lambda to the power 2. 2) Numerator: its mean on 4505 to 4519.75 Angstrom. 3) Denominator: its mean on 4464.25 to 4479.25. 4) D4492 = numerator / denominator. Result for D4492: 1.2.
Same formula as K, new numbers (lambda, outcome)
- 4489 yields 1.01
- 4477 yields 0.913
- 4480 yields 0.951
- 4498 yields 1.06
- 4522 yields 1.16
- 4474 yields 1.05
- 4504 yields 1.16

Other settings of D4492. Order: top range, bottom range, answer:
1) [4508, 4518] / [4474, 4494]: 1.09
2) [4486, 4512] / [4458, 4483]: 1.14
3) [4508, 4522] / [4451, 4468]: 1.12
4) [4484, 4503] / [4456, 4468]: 1.09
